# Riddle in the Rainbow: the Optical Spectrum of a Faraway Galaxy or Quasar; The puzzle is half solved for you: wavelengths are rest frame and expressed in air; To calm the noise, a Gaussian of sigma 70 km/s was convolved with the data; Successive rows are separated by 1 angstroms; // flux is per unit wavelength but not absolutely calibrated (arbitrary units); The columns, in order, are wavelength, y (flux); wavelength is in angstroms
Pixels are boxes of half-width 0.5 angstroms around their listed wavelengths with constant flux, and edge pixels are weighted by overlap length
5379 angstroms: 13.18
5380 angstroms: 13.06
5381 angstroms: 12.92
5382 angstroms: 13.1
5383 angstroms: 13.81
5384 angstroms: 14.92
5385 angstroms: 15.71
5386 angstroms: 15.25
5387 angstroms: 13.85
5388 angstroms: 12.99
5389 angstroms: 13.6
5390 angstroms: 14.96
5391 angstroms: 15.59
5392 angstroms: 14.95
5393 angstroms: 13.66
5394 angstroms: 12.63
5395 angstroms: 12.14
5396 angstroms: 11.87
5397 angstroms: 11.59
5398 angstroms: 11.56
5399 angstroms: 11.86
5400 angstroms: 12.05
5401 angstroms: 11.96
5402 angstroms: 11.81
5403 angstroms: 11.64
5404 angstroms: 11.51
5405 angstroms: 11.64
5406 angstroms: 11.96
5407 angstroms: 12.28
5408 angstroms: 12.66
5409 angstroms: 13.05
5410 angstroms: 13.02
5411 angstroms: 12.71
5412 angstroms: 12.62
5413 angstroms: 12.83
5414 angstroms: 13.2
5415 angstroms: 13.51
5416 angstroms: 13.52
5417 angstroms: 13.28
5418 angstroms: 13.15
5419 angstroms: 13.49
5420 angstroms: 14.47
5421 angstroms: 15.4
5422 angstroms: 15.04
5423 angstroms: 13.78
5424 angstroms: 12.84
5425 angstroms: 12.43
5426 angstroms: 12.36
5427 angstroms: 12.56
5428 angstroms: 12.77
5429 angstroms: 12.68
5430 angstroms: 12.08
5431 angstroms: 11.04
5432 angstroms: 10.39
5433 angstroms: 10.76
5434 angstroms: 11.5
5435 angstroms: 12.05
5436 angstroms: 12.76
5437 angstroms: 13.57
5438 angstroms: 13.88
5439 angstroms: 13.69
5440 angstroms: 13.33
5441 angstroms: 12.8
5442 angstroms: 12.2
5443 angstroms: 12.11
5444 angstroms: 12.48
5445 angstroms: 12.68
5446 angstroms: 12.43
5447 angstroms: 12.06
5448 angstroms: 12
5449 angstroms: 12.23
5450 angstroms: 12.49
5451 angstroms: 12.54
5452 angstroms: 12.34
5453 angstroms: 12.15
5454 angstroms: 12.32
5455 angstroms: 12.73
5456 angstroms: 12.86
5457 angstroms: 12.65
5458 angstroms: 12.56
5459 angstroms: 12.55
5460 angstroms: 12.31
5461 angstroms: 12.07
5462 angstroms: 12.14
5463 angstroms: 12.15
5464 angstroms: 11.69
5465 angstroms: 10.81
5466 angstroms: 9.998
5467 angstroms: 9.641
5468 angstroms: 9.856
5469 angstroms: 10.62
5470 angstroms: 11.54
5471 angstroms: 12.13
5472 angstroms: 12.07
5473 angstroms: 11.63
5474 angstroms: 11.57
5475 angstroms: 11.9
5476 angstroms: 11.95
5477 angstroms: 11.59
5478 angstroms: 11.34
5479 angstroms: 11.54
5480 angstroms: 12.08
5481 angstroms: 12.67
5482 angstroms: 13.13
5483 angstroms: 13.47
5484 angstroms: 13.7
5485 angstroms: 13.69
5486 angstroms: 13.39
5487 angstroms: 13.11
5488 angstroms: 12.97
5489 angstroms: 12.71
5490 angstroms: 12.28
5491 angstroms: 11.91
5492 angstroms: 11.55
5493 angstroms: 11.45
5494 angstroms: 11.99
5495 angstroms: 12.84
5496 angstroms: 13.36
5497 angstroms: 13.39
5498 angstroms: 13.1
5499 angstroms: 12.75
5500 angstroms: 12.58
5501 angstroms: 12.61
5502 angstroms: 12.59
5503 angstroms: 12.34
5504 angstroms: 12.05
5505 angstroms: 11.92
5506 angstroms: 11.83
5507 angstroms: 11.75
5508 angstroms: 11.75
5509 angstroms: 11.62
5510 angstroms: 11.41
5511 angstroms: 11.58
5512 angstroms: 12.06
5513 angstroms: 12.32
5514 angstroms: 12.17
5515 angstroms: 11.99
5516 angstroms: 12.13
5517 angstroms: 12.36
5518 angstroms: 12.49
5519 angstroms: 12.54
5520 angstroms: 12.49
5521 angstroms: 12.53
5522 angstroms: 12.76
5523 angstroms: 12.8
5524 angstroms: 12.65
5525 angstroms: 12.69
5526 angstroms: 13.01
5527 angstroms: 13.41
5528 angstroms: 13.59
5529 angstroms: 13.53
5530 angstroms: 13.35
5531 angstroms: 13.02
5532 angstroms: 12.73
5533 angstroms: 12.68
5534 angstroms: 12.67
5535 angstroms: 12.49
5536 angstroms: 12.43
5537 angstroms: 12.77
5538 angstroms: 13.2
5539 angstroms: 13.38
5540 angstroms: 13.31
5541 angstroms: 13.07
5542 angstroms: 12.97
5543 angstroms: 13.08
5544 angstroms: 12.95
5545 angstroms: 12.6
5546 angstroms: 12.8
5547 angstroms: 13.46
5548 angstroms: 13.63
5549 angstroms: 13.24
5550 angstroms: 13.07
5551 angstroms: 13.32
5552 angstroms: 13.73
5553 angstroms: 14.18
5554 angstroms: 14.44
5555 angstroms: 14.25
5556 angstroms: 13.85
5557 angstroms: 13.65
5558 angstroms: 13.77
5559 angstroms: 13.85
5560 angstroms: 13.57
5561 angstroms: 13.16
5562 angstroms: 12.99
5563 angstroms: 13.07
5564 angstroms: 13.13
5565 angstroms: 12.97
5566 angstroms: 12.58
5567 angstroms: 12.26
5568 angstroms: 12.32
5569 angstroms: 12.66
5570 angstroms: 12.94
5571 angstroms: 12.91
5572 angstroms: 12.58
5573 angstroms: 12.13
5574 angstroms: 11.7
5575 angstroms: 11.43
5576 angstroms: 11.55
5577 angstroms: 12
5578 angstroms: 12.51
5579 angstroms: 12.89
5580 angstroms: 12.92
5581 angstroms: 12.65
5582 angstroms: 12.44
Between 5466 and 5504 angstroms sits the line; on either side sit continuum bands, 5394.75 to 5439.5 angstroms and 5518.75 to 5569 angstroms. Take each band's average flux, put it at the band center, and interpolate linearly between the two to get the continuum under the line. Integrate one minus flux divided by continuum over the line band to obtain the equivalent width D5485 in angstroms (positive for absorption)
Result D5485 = 1.97 angstroms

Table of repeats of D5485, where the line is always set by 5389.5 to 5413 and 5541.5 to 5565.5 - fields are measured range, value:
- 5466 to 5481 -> 1.85 angstroms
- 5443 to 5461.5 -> 0.67 angstroms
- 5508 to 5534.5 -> 1.38 angstroms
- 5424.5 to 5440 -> 0.52 angstroms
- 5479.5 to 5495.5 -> 0.46 angstroms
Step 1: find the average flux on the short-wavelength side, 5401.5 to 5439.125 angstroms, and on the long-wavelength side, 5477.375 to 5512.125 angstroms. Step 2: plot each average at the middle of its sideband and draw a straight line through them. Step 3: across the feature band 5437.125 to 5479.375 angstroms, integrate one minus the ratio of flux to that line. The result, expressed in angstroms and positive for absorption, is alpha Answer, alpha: 1.7 angstroms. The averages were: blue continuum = 12.7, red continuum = 12.4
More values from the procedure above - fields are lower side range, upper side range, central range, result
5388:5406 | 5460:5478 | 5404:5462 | -3.1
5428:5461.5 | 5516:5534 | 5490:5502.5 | 0.2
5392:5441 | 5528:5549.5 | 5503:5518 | 1.1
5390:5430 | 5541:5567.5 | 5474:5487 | 0.6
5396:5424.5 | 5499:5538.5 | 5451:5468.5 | 1.1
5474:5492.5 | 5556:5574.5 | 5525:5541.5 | -0.4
